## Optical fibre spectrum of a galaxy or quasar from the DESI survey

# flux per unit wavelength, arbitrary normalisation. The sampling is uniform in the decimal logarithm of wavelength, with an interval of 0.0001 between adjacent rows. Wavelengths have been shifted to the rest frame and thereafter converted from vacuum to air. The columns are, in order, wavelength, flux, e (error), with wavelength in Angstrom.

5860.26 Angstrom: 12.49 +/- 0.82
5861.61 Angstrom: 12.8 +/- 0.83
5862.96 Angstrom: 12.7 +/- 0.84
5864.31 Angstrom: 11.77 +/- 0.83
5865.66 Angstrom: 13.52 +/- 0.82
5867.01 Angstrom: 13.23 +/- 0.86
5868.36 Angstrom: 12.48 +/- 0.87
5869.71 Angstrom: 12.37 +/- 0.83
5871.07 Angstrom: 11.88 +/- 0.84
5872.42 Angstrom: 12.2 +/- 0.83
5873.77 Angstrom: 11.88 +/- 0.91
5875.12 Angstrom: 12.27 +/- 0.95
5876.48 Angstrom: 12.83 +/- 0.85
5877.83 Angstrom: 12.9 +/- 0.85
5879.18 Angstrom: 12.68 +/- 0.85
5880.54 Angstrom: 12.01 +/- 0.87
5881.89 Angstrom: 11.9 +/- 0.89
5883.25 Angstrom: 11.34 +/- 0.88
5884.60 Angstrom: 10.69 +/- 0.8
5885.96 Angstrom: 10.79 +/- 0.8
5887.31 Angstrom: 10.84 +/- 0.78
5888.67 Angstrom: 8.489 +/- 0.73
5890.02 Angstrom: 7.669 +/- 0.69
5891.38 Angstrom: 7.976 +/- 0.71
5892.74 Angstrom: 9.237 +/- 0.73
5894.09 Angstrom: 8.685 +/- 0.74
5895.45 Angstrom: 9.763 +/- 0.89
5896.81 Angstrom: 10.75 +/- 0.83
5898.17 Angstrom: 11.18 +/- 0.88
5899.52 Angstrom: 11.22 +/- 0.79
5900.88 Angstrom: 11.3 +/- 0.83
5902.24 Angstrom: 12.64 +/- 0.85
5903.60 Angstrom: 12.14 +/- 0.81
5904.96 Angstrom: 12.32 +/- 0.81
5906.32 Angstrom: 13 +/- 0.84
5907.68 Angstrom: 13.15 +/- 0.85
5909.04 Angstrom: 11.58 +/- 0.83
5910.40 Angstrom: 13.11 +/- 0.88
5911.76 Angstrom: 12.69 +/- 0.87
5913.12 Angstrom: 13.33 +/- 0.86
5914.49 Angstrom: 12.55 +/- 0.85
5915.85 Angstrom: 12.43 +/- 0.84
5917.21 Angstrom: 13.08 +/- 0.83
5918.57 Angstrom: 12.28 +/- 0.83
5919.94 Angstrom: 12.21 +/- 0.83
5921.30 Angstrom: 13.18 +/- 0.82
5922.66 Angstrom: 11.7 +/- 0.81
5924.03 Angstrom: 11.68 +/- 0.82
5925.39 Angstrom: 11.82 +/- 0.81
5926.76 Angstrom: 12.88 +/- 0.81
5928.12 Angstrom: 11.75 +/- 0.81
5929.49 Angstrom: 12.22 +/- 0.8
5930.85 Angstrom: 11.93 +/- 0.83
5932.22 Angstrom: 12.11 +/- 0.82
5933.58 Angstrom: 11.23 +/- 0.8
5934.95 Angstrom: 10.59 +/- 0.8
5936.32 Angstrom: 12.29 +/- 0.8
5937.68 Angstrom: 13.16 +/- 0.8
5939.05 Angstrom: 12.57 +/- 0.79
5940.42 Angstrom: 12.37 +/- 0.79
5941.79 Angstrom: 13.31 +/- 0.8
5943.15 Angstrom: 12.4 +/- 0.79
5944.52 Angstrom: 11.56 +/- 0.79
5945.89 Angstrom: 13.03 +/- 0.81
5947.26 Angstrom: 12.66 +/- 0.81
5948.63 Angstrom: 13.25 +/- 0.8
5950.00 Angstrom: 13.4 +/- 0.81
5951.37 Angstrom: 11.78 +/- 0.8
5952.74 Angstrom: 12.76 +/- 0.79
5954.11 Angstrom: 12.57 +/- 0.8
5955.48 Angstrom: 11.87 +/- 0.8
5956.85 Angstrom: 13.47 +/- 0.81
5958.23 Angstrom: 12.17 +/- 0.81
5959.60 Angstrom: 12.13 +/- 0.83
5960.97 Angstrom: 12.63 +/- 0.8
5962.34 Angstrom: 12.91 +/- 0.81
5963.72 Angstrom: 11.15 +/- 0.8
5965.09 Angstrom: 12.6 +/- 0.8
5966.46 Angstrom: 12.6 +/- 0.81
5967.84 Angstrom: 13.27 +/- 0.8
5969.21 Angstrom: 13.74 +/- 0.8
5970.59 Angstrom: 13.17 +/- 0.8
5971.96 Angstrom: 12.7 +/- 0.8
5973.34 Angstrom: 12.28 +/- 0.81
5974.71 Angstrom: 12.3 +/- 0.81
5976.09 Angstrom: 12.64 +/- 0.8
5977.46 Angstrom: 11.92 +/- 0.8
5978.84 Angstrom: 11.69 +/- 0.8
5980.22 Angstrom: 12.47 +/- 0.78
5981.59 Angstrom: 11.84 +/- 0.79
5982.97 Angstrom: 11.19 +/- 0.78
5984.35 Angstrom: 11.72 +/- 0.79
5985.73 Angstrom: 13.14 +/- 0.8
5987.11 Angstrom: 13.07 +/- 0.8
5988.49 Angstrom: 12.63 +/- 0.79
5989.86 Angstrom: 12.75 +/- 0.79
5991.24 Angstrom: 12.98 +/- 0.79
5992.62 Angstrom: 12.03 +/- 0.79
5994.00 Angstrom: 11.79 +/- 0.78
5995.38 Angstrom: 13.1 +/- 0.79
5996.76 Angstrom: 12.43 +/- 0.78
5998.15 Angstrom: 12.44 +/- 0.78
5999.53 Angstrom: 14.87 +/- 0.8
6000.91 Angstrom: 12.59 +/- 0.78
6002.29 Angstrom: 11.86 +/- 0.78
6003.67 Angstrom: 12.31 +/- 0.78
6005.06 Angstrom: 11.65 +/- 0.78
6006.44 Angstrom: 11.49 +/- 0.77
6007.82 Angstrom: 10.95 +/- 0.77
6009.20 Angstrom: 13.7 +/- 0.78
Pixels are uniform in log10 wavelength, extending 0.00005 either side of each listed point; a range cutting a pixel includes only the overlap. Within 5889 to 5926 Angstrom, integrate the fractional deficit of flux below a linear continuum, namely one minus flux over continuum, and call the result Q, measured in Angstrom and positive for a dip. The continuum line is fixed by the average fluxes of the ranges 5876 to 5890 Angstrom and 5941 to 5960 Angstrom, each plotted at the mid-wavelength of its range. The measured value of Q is 0.66 Angstrom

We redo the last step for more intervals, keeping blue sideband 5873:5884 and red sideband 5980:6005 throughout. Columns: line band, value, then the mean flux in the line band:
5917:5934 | 0.3 Angstrom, 12.1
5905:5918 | -0.5 Angstrom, 12.7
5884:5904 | 3.4 Angstrom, 10.2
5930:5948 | 0.2 Angstrom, 12.3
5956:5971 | -0.3 Angstrom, 12.7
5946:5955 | -0.3 Angstrom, 12.7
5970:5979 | 0.0 Angstrom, 12.4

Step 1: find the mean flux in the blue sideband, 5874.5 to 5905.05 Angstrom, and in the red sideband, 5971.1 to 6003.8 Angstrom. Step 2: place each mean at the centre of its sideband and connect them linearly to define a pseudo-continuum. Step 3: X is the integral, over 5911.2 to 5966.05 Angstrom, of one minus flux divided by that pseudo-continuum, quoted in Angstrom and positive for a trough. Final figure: -3.4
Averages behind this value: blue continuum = 10.9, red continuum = 12.5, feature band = 12.4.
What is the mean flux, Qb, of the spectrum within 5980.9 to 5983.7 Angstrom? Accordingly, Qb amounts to 11.5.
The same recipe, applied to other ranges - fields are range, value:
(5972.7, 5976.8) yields 12.4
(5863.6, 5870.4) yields 12.7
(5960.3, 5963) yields 12.8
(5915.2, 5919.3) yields 12.6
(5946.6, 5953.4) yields 12.8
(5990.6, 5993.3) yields 12.5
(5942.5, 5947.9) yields 12.4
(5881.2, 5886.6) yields 11.2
